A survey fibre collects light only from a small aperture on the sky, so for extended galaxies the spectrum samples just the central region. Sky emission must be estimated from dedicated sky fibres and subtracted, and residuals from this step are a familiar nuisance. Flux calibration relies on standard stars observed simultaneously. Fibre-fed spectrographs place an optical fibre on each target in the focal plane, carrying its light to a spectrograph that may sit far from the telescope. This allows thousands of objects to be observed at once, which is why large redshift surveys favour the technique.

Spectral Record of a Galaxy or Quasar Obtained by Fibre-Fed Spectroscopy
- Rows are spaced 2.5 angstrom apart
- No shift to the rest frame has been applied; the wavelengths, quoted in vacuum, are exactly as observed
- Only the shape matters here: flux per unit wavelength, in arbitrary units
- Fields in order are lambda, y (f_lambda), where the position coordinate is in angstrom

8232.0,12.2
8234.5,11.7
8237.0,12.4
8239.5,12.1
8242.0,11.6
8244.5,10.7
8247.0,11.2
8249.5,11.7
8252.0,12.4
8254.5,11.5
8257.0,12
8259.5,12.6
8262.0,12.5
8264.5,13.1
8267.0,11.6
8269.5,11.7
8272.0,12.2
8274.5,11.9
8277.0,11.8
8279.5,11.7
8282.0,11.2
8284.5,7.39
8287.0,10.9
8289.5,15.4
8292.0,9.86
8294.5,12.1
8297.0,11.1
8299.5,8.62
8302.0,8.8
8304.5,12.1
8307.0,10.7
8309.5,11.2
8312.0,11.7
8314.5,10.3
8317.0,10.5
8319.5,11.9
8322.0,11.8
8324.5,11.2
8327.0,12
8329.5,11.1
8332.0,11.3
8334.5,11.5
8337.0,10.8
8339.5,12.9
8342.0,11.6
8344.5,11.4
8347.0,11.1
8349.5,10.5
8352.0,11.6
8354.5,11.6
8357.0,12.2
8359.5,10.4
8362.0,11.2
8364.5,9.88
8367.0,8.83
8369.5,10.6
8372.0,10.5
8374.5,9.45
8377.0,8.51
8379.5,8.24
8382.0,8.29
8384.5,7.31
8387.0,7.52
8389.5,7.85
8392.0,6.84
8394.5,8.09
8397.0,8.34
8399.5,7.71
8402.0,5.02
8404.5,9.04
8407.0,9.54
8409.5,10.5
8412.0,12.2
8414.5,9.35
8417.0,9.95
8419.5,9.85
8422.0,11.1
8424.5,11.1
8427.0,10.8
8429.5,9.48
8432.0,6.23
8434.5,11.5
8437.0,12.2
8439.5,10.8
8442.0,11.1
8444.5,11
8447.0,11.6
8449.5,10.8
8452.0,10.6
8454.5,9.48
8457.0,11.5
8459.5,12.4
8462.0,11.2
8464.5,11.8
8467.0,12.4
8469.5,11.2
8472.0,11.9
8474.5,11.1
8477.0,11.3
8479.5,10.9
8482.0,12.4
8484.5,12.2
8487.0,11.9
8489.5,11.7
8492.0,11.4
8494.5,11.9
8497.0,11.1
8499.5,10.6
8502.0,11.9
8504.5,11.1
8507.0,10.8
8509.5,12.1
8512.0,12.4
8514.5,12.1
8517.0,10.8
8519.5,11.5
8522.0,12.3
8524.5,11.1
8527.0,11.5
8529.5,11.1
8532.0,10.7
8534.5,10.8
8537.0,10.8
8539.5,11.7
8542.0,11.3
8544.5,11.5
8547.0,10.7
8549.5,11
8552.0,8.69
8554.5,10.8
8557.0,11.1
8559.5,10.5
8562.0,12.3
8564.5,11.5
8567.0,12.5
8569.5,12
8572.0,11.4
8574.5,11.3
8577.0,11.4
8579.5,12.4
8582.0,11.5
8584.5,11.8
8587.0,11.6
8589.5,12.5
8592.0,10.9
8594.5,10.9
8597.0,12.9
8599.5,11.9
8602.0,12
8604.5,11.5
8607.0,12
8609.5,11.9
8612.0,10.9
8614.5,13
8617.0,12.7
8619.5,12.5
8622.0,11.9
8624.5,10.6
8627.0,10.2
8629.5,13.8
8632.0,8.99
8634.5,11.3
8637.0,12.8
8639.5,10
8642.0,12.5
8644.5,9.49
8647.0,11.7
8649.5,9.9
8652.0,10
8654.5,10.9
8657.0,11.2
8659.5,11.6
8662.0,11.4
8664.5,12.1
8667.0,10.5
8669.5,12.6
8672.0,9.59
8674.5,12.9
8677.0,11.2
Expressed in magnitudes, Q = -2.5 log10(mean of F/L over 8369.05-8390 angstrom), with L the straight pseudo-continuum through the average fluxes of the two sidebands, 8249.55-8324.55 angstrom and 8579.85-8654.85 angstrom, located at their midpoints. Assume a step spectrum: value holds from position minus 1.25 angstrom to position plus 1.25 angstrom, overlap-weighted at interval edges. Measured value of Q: 0.30 mag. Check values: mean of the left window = 11.4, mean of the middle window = 8.65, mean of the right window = 11.5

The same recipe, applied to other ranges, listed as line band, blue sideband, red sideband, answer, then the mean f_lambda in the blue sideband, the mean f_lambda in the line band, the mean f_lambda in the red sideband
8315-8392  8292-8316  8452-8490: 0.05 mag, 10.7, 10.4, 11.5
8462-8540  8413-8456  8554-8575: -0.05 mag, 10.4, 11.5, 11.5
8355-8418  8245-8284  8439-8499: 0.26 mag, 11.8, 9.12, 11.4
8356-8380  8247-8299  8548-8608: 0.16 mag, 11.7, 10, 11.5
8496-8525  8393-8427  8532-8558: -0.10 mag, 9.4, 11.5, 10.8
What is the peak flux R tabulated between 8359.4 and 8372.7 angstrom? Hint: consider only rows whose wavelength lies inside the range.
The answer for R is 11.2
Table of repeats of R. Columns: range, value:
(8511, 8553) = 12.4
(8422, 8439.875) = 12.2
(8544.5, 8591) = 12.5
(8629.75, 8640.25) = 12.8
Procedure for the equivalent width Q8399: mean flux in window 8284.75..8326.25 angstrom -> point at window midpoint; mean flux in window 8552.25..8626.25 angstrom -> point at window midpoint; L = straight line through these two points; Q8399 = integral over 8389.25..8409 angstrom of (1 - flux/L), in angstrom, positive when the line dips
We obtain 5.9 angstrom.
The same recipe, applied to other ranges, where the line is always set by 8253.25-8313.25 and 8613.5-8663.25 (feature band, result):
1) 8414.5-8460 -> 3.2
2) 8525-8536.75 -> 0.3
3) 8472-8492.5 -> -0.5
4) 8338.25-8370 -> 0.9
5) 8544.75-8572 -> 0.5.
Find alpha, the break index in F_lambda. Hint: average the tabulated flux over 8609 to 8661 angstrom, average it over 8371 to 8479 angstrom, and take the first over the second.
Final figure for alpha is 1.1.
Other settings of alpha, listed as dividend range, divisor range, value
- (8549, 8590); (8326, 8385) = 1.08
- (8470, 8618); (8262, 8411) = 1.10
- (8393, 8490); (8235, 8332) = 0.92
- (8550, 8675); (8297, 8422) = 1.13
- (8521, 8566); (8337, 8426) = 1.14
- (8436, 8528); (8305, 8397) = 1.11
